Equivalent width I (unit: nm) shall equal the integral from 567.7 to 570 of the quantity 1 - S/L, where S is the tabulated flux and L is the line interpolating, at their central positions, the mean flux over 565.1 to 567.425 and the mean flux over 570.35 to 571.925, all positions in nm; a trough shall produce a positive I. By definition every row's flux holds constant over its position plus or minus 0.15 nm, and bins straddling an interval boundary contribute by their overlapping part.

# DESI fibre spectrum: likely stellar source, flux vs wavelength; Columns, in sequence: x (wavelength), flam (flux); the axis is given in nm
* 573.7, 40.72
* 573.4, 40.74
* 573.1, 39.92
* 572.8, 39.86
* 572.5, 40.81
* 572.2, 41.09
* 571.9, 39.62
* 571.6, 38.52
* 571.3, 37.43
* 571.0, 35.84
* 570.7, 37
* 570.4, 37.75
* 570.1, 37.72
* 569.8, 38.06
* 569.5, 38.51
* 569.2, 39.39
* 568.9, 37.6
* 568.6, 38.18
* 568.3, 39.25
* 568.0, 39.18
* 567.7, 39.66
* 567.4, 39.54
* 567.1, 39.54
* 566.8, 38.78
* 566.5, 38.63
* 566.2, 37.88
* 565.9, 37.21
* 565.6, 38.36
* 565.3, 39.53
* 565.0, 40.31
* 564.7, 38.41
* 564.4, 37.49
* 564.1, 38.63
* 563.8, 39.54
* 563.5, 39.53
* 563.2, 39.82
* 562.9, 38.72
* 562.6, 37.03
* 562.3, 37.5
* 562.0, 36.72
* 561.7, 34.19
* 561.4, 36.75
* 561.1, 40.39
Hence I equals -0.03 nm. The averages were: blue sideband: 38.7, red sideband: 37.5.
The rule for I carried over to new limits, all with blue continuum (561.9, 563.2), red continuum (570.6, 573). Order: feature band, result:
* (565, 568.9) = -0.05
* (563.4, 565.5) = -0.06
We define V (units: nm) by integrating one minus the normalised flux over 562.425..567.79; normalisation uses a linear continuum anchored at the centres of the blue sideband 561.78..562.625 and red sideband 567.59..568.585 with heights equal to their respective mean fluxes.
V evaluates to -0.11 nm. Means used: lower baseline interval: 36.9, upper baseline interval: 39.2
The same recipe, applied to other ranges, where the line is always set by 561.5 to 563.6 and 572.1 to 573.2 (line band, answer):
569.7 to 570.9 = 0.07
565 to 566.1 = -0.01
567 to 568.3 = -0.01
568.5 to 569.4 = 0.02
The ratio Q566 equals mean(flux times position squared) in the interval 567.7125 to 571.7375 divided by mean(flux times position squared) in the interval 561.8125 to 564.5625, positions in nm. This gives 1.02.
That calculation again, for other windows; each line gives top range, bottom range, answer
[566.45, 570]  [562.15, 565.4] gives 1.02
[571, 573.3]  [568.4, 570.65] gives 1.04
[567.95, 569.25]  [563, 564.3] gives 1.00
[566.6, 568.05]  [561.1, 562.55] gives 1.09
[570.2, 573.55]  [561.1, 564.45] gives 1.06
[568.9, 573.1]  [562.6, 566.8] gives 1.02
